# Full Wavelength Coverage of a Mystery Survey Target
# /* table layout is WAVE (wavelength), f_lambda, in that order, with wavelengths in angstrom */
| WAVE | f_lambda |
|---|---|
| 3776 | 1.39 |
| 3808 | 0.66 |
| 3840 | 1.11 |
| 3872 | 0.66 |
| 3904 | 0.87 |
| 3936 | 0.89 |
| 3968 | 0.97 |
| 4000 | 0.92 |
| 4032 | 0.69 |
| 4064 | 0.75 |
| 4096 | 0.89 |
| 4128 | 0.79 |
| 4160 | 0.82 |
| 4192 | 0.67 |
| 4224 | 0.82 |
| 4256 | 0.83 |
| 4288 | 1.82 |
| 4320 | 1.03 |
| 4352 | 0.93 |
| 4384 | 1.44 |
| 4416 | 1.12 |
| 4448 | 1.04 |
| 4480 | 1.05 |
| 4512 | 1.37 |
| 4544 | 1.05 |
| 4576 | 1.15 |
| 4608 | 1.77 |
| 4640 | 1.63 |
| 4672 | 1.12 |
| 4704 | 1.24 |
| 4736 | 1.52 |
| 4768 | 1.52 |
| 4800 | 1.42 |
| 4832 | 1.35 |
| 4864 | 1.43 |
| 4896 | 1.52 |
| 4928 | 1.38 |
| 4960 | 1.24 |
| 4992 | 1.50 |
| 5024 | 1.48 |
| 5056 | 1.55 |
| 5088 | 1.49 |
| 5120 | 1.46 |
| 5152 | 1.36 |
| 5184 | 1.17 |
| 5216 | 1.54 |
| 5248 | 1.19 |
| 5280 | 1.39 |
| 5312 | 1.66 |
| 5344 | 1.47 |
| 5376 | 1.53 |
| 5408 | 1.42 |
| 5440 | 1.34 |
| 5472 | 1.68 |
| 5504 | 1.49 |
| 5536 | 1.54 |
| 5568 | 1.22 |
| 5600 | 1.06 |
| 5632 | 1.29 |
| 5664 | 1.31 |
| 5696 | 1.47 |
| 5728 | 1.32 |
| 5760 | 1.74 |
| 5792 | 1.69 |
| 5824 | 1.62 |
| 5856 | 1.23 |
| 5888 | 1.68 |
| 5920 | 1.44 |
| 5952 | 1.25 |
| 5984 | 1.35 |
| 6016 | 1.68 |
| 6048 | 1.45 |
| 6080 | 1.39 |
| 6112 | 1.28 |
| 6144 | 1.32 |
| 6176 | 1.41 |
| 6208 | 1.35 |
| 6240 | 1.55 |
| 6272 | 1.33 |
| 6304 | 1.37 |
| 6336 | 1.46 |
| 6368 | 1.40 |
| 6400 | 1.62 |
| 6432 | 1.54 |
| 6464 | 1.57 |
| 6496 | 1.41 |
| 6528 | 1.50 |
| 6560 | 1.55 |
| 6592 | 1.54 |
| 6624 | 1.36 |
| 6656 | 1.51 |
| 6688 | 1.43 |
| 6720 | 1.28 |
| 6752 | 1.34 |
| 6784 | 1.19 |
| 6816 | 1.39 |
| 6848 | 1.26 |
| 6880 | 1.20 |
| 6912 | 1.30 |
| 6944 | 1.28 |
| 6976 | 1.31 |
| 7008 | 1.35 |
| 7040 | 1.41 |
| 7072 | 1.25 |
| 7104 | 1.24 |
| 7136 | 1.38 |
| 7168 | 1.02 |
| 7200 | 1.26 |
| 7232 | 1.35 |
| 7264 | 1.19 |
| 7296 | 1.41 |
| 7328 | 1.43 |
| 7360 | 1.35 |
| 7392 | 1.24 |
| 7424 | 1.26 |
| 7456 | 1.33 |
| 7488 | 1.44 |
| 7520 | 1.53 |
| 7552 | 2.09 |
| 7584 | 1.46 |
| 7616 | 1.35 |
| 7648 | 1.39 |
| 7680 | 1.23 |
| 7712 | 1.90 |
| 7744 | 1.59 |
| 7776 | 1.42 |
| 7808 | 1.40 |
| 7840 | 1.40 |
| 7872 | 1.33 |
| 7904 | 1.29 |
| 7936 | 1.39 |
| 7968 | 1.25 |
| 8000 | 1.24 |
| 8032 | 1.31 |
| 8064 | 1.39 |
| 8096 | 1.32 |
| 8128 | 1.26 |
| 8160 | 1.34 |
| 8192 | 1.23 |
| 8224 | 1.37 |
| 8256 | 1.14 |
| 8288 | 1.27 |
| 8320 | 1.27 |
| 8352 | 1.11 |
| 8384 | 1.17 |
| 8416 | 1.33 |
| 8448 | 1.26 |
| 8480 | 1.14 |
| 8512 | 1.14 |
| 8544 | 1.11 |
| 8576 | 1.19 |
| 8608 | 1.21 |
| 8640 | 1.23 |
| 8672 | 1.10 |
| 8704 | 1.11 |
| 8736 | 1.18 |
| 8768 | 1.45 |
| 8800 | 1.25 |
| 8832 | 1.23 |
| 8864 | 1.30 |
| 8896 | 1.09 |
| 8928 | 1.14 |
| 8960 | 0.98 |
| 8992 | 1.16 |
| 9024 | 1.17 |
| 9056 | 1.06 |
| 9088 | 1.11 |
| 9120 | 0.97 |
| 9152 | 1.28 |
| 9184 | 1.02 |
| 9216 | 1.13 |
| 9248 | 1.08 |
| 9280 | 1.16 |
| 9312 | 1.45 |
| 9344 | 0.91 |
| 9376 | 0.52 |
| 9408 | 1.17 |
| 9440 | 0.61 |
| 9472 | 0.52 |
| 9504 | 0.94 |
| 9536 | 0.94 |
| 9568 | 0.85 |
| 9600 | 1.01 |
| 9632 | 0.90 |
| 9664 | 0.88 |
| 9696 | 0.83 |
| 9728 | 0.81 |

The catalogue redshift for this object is 0.15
